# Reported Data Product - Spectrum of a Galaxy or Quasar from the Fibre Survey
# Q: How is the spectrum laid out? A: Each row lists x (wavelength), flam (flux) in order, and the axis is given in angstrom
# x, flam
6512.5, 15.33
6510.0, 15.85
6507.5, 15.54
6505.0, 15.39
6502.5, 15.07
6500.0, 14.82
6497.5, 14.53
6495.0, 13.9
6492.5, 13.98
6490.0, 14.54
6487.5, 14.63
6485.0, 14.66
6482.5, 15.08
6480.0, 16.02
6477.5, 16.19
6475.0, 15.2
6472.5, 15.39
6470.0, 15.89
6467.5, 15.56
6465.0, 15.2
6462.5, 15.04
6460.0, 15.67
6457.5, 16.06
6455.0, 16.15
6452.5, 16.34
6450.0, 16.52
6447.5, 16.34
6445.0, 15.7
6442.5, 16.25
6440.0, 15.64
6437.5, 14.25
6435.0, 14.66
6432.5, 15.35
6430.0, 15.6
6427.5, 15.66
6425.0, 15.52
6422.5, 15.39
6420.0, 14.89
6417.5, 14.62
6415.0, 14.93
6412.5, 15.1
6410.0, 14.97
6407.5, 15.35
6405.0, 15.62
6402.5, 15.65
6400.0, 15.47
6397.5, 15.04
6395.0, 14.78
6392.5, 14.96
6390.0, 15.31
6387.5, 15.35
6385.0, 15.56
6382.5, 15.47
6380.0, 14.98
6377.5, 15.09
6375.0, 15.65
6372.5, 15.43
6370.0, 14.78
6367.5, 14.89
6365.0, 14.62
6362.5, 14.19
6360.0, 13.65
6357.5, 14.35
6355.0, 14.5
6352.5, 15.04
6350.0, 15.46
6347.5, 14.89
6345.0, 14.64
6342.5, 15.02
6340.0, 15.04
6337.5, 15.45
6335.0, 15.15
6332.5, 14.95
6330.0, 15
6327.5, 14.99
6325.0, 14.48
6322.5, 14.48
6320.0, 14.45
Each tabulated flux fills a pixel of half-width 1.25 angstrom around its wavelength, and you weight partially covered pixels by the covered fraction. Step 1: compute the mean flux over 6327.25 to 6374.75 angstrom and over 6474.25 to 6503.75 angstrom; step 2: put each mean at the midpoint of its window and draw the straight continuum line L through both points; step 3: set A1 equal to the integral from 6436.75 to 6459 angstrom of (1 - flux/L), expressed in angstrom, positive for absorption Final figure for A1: -1.6 angstrom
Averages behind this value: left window 14.9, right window 14.9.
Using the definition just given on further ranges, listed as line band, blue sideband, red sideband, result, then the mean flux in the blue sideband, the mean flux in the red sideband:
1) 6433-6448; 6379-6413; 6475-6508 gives -0.31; 15.3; 14.9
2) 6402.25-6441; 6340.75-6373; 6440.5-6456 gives 1.41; 14.7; 16.2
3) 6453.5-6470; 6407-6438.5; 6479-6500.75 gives -0.89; 15.1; 14.7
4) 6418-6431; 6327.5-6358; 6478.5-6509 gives -0.39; 15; 14.9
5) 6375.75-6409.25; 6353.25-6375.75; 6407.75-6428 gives -0.84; 14.7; 15.1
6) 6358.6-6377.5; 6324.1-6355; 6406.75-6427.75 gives 0.35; 15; 15.1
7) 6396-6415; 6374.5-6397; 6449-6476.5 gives 0.08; 15.2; 15.7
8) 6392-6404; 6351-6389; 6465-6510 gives -0.20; 14.9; 15.1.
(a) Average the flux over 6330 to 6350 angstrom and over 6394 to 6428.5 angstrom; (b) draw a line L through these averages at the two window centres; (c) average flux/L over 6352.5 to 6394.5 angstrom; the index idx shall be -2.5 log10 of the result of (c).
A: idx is 0.01 mag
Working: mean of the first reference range 15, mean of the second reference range 15.2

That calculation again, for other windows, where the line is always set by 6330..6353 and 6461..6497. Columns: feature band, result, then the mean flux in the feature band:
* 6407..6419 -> 0.008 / 15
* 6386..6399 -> -0.002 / 15.1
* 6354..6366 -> 0.061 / 14.2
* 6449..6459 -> -0.081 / 16.2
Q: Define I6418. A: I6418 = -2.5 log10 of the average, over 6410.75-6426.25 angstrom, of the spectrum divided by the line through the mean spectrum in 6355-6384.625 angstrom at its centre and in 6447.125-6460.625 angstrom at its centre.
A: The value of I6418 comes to 0.04 mag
